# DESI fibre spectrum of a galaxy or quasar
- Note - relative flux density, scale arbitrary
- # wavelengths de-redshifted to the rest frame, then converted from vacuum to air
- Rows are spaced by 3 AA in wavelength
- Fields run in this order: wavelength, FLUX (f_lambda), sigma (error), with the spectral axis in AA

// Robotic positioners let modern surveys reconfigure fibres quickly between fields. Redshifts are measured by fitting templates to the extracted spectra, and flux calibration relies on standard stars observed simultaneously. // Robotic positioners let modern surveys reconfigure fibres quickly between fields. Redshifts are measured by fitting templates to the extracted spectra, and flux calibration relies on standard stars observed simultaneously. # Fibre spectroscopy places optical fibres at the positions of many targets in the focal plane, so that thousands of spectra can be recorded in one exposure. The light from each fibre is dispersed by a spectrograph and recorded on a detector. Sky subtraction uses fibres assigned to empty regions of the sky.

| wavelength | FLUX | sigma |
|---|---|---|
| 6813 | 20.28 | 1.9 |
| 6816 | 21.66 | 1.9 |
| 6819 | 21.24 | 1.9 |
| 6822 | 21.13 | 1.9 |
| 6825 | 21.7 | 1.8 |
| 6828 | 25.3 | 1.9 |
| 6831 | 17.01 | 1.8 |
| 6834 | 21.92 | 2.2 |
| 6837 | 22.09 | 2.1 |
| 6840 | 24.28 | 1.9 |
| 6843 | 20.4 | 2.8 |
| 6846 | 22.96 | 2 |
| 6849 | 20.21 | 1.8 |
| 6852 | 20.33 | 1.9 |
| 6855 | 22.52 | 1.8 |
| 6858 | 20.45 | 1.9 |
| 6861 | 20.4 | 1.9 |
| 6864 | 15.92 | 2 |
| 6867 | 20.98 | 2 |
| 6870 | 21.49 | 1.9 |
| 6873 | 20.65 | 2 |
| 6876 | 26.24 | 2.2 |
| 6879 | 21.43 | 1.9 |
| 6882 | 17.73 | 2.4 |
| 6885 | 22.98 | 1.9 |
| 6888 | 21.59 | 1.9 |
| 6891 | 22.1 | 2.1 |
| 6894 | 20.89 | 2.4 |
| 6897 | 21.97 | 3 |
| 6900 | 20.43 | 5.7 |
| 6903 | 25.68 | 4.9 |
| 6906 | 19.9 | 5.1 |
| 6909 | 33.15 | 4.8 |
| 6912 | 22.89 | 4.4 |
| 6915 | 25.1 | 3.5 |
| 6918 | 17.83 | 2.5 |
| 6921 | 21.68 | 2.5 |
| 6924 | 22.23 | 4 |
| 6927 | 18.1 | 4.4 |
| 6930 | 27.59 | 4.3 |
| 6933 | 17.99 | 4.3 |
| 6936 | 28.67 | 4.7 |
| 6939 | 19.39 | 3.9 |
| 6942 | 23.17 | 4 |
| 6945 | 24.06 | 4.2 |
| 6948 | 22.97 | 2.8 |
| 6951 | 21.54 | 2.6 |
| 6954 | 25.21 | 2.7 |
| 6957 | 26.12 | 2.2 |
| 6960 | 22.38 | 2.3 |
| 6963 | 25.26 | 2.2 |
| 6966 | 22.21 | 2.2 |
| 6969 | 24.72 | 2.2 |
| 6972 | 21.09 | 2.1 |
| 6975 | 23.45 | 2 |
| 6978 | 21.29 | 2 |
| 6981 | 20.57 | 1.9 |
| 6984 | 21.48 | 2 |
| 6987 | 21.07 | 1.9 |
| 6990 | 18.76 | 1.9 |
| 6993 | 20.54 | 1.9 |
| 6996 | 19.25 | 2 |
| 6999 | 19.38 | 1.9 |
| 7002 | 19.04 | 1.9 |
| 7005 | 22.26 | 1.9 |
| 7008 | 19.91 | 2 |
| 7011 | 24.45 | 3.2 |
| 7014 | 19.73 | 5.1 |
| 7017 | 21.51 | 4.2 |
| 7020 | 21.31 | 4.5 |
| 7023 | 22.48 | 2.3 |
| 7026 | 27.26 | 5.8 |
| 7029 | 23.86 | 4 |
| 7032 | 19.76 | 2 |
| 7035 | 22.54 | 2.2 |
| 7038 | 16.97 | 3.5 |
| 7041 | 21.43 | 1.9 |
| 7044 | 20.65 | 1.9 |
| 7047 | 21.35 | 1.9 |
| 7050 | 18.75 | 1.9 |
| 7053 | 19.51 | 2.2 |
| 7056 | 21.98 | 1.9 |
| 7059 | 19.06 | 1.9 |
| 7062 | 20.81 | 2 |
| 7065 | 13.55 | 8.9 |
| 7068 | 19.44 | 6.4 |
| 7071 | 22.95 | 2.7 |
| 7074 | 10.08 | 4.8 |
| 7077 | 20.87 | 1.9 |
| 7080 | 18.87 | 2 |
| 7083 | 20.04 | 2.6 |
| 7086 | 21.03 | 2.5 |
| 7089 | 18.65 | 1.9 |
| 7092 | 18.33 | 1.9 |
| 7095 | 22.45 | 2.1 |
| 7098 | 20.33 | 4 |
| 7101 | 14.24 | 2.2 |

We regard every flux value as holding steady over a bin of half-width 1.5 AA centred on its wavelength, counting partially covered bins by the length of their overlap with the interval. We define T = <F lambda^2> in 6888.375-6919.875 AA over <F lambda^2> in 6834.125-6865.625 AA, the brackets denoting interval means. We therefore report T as 1.11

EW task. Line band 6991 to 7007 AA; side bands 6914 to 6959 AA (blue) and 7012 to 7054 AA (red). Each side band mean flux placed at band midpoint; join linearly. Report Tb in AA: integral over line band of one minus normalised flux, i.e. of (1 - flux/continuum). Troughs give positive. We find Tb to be 1.3 AA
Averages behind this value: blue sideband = 22.7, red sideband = 21.3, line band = 20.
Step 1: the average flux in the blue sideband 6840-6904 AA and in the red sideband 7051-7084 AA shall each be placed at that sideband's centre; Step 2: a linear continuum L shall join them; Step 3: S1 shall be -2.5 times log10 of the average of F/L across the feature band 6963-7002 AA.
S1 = -0.07 mag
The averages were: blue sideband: 21.3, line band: 21.2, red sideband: 18.8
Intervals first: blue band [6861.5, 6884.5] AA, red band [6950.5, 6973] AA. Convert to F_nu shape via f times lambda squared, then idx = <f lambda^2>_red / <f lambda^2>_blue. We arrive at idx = 1.17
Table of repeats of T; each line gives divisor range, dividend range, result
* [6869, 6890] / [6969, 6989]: 1.03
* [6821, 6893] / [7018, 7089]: 1.00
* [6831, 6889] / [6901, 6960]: 1.12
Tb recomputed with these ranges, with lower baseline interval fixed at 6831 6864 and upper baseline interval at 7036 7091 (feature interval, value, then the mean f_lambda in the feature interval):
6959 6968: -1.5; 23.4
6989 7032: -3.7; 21.4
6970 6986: -1.3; 21.7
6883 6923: -4.1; 22.7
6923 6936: -1.2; 22.3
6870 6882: -0.7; 22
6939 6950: -1.4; 22.8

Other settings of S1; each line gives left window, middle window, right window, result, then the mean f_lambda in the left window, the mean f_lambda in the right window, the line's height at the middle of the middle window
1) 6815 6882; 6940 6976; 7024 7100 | -0.14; 21.3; 20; 20.6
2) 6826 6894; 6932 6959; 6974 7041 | -0.10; 21.3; 21.2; 21.3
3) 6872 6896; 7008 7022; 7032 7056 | -0.05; 21.7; 20.3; 20.5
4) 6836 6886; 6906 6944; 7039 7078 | -0.12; 21.2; 19.2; 20.6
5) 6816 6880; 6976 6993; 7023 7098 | -0.01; 21.4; 20.1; 20.5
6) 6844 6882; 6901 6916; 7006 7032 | -0.18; 21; 22.4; 21.4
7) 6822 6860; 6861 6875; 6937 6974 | 0.10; 21.6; 23.3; 22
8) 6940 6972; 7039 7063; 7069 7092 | -0.02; 23.6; 18.9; 20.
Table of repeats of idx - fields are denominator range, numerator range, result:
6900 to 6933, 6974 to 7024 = 0.93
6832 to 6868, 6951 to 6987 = 1.13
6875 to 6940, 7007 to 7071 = 0.96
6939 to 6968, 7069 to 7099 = 0.86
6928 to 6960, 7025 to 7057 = 0.93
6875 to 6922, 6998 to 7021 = 0.96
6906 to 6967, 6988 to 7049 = 0.93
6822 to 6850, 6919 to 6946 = 1.06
